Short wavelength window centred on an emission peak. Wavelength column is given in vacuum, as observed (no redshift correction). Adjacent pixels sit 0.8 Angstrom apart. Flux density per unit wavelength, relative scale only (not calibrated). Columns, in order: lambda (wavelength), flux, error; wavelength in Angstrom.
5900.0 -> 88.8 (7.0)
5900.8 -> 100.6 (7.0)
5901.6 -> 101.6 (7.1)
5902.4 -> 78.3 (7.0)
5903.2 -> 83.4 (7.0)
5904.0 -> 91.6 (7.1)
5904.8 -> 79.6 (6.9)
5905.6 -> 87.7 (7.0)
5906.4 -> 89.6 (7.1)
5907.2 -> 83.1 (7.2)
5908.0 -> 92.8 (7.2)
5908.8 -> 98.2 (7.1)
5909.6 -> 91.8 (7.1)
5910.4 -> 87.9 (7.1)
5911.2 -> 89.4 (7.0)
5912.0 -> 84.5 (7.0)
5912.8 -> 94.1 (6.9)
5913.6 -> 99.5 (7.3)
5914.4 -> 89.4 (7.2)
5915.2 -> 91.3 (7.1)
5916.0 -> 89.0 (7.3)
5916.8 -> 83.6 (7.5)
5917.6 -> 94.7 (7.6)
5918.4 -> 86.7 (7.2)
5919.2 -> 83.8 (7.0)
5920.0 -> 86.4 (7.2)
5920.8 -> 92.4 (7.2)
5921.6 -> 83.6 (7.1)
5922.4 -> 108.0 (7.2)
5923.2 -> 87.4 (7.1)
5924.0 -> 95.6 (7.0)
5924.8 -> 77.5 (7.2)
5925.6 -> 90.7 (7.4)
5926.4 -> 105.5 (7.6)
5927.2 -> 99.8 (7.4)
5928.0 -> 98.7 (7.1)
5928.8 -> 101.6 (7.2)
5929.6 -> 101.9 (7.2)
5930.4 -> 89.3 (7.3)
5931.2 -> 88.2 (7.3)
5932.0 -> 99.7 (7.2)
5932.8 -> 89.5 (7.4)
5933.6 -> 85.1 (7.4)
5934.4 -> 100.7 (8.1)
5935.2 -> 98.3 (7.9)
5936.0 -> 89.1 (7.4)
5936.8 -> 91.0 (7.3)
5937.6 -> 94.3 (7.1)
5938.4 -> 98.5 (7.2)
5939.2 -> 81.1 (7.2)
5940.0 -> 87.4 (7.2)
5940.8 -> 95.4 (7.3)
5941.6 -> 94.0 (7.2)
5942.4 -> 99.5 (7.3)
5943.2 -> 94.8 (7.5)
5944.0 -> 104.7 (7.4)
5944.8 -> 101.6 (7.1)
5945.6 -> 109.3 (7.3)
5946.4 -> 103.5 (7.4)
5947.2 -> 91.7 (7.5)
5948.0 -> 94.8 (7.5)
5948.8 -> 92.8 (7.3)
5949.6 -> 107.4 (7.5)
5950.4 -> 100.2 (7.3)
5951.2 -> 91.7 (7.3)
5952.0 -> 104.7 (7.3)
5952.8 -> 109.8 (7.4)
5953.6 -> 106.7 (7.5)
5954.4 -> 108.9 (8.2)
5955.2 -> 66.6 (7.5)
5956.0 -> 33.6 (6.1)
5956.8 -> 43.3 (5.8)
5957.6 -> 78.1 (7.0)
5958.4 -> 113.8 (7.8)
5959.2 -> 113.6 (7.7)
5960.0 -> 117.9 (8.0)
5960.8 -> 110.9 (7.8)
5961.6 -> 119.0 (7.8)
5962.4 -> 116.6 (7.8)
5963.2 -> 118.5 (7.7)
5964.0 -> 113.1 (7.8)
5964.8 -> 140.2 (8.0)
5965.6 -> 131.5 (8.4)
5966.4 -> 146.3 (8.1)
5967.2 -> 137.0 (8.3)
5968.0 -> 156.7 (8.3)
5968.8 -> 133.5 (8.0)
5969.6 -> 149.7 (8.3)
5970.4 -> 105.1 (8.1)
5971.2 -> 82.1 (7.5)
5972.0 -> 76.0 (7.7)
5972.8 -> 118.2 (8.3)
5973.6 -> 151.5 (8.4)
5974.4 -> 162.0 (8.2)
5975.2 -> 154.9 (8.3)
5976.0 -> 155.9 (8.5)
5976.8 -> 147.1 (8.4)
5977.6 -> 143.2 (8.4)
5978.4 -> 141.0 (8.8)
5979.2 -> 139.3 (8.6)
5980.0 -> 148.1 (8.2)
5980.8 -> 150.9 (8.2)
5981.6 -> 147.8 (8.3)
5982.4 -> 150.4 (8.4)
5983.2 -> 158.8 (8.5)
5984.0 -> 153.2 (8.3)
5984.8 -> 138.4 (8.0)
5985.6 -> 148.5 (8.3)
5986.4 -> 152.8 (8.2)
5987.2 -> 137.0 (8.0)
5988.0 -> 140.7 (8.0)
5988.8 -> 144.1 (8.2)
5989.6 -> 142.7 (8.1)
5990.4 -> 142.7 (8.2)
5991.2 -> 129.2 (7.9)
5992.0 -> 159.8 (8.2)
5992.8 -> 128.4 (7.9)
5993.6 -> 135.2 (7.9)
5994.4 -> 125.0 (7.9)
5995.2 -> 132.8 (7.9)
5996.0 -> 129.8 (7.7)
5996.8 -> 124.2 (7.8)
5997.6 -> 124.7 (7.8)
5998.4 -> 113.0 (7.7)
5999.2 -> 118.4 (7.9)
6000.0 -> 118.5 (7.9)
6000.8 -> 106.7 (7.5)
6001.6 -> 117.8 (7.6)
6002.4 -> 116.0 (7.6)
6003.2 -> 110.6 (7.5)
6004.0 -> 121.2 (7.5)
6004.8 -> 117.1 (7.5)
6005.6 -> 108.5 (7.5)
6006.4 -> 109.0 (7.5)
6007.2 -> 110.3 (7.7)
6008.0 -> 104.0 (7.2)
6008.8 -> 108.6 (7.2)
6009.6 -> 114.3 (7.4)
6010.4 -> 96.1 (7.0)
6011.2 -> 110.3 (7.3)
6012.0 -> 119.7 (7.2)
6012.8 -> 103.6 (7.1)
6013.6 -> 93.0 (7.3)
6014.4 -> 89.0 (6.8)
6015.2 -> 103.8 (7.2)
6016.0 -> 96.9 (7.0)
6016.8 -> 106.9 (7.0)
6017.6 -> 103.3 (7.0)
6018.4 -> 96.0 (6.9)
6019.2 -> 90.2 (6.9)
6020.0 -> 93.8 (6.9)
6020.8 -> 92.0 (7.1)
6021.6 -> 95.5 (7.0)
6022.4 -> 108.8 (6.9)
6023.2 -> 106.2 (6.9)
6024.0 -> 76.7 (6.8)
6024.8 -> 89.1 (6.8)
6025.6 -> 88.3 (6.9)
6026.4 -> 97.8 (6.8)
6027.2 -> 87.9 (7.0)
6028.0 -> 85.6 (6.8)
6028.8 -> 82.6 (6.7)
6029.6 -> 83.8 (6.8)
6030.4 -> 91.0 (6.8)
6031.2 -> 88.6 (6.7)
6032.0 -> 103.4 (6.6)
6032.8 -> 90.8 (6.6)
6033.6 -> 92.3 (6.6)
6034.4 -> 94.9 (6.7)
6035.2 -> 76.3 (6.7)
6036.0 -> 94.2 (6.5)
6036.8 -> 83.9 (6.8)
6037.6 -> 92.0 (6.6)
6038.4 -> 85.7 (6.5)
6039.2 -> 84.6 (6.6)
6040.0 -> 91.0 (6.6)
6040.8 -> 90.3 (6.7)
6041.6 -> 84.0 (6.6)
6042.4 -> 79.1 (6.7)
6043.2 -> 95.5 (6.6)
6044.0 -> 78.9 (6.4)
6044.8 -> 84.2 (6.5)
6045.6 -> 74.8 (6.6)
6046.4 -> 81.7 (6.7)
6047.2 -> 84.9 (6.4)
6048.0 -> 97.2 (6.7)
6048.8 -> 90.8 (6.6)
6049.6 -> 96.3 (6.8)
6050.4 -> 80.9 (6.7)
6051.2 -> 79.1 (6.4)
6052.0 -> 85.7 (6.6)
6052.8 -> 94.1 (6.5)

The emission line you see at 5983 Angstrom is Mg II 2798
